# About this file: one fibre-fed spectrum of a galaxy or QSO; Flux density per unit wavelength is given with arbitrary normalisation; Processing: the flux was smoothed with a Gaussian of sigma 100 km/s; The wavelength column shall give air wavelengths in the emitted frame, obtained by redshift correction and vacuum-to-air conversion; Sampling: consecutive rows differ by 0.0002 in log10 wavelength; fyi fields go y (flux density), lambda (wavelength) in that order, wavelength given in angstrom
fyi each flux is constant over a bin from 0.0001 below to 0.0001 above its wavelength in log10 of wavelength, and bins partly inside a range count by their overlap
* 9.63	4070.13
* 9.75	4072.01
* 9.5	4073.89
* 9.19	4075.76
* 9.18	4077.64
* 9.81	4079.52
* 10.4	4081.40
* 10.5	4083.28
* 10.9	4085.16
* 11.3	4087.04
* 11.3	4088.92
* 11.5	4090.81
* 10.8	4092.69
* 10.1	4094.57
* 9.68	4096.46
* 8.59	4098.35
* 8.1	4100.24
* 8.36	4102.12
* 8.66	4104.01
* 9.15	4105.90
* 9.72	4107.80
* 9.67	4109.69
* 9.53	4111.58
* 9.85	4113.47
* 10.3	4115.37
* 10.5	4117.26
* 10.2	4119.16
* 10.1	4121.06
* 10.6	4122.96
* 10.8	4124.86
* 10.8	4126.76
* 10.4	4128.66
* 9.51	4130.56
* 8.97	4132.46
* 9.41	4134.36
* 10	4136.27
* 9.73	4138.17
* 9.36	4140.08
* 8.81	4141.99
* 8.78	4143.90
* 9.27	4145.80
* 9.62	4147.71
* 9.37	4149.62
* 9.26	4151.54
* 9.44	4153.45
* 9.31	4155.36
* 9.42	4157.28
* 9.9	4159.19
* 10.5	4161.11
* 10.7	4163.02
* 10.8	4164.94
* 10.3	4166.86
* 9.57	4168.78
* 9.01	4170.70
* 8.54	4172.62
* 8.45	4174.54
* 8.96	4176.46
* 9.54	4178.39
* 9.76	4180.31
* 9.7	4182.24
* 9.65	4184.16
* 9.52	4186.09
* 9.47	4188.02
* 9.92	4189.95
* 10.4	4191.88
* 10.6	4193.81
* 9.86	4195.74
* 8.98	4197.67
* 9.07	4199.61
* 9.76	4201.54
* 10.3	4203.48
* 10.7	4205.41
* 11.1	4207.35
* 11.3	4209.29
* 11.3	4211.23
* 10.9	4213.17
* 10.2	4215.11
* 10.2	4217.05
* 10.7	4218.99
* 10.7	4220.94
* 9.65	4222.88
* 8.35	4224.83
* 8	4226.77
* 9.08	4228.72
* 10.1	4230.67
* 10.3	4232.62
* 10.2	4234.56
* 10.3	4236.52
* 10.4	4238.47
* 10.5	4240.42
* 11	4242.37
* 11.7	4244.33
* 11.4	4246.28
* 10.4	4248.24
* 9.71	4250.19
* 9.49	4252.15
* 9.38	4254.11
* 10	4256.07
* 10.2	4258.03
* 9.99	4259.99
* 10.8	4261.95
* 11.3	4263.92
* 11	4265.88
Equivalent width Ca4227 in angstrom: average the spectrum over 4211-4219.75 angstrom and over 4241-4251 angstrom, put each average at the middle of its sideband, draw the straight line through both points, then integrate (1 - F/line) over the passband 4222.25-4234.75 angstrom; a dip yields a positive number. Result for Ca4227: 1.6 angstrom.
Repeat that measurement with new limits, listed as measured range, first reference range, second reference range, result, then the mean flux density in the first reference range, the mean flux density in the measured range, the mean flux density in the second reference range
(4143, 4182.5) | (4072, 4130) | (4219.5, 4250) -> 2.04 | 9.98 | 9.53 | 10.1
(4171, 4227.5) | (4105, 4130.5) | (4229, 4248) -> 3.17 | 10.1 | 9.85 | 10.6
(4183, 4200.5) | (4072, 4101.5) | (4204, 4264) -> 0.84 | 10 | 9.72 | 10.3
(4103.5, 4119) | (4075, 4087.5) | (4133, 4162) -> 0.18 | 10.2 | 9.73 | 9.47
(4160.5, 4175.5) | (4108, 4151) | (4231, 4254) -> 0.44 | 9.79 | 9.72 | 10.4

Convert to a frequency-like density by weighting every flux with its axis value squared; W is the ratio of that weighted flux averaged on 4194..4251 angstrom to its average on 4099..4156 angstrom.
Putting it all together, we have 1.12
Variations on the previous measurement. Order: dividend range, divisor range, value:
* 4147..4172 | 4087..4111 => 1.04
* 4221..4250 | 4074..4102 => 1.08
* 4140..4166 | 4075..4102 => 0.99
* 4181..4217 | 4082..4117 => 1.08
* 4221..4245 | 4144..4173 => 1.07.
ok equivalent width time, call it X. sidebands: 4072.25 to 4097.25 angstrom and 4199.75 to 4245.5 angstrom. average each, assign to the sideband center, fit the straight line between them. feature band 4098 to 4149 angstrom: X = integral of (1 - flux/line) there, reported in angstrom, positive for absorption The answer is 3.5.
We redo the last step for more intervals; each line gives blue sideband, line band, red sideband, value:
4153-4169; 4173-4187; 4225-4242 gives 0.91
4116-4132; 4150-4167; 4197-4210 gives 0.55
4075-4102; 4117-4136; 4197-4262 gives -0.05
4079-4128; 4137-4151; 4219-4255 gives 1.06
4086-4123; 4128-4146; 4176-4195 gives 0.78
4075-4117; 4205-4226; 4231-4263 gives -0.37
